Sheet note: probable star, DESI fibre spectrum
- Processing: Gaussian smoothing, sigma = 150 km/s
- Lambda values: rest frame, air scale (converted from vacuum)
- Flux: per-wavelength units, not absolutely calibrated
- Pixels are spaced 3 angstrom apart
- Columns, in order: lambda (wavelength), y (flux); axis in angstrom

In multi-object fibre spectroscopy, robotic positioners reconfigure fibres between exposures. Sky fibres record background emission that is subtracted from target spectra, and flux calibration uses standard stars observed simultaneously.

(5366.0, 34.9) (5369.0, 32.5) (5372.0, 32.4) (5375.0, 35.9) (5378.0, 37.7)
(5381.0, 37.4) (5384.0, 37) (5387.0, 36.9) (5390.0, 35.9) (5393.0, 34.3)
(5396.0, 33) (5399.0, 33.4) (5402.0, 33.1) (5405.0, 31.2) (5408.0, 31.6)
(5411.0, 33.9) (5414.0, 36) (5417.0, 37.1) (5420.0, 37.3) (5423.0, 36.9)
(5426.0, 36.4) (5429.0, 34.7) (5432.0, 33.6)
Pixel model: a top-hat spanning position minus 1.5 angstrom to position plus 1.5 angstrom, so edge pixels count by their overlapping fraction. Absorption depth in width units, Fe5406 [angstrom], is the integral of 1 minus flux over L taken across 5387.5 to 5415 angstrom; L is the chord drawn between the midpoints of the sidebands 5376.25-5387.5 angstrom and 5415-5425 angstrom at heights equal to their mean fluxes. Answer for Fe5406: 2.56 angstrom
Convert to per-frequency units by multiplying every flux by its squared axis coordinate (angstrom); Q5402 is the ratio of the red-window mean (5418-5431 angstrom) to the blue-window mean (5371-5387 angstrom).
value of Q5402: 1.02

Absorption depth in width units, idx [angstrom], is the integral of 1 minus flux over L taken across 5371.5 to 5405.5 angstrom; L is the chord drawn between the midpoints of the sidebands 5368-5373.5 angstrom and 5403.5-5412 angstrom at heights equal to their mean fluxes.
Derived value -2.9 angstrom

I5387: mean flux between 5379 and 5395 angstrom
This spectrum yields 36.2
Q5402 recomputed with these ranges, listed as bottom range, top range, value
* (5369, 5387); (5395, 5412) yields 0.92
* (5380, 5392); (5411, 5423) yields 1.01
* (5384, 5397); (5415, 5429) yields 1.05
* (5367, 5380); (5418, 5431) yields 1.06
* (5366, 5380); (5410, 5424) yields 1.06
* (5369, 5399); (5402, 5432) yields 1.00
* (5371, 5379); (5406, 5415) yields 0.96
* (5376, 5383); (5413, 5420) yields 1.00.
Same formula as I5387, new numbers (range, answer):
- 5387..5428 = 34.7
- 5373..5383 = 36.8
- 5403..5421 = 34.4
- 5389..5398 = 34.3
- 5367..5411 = 34.4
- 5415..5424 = 37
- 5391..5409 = 32.9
